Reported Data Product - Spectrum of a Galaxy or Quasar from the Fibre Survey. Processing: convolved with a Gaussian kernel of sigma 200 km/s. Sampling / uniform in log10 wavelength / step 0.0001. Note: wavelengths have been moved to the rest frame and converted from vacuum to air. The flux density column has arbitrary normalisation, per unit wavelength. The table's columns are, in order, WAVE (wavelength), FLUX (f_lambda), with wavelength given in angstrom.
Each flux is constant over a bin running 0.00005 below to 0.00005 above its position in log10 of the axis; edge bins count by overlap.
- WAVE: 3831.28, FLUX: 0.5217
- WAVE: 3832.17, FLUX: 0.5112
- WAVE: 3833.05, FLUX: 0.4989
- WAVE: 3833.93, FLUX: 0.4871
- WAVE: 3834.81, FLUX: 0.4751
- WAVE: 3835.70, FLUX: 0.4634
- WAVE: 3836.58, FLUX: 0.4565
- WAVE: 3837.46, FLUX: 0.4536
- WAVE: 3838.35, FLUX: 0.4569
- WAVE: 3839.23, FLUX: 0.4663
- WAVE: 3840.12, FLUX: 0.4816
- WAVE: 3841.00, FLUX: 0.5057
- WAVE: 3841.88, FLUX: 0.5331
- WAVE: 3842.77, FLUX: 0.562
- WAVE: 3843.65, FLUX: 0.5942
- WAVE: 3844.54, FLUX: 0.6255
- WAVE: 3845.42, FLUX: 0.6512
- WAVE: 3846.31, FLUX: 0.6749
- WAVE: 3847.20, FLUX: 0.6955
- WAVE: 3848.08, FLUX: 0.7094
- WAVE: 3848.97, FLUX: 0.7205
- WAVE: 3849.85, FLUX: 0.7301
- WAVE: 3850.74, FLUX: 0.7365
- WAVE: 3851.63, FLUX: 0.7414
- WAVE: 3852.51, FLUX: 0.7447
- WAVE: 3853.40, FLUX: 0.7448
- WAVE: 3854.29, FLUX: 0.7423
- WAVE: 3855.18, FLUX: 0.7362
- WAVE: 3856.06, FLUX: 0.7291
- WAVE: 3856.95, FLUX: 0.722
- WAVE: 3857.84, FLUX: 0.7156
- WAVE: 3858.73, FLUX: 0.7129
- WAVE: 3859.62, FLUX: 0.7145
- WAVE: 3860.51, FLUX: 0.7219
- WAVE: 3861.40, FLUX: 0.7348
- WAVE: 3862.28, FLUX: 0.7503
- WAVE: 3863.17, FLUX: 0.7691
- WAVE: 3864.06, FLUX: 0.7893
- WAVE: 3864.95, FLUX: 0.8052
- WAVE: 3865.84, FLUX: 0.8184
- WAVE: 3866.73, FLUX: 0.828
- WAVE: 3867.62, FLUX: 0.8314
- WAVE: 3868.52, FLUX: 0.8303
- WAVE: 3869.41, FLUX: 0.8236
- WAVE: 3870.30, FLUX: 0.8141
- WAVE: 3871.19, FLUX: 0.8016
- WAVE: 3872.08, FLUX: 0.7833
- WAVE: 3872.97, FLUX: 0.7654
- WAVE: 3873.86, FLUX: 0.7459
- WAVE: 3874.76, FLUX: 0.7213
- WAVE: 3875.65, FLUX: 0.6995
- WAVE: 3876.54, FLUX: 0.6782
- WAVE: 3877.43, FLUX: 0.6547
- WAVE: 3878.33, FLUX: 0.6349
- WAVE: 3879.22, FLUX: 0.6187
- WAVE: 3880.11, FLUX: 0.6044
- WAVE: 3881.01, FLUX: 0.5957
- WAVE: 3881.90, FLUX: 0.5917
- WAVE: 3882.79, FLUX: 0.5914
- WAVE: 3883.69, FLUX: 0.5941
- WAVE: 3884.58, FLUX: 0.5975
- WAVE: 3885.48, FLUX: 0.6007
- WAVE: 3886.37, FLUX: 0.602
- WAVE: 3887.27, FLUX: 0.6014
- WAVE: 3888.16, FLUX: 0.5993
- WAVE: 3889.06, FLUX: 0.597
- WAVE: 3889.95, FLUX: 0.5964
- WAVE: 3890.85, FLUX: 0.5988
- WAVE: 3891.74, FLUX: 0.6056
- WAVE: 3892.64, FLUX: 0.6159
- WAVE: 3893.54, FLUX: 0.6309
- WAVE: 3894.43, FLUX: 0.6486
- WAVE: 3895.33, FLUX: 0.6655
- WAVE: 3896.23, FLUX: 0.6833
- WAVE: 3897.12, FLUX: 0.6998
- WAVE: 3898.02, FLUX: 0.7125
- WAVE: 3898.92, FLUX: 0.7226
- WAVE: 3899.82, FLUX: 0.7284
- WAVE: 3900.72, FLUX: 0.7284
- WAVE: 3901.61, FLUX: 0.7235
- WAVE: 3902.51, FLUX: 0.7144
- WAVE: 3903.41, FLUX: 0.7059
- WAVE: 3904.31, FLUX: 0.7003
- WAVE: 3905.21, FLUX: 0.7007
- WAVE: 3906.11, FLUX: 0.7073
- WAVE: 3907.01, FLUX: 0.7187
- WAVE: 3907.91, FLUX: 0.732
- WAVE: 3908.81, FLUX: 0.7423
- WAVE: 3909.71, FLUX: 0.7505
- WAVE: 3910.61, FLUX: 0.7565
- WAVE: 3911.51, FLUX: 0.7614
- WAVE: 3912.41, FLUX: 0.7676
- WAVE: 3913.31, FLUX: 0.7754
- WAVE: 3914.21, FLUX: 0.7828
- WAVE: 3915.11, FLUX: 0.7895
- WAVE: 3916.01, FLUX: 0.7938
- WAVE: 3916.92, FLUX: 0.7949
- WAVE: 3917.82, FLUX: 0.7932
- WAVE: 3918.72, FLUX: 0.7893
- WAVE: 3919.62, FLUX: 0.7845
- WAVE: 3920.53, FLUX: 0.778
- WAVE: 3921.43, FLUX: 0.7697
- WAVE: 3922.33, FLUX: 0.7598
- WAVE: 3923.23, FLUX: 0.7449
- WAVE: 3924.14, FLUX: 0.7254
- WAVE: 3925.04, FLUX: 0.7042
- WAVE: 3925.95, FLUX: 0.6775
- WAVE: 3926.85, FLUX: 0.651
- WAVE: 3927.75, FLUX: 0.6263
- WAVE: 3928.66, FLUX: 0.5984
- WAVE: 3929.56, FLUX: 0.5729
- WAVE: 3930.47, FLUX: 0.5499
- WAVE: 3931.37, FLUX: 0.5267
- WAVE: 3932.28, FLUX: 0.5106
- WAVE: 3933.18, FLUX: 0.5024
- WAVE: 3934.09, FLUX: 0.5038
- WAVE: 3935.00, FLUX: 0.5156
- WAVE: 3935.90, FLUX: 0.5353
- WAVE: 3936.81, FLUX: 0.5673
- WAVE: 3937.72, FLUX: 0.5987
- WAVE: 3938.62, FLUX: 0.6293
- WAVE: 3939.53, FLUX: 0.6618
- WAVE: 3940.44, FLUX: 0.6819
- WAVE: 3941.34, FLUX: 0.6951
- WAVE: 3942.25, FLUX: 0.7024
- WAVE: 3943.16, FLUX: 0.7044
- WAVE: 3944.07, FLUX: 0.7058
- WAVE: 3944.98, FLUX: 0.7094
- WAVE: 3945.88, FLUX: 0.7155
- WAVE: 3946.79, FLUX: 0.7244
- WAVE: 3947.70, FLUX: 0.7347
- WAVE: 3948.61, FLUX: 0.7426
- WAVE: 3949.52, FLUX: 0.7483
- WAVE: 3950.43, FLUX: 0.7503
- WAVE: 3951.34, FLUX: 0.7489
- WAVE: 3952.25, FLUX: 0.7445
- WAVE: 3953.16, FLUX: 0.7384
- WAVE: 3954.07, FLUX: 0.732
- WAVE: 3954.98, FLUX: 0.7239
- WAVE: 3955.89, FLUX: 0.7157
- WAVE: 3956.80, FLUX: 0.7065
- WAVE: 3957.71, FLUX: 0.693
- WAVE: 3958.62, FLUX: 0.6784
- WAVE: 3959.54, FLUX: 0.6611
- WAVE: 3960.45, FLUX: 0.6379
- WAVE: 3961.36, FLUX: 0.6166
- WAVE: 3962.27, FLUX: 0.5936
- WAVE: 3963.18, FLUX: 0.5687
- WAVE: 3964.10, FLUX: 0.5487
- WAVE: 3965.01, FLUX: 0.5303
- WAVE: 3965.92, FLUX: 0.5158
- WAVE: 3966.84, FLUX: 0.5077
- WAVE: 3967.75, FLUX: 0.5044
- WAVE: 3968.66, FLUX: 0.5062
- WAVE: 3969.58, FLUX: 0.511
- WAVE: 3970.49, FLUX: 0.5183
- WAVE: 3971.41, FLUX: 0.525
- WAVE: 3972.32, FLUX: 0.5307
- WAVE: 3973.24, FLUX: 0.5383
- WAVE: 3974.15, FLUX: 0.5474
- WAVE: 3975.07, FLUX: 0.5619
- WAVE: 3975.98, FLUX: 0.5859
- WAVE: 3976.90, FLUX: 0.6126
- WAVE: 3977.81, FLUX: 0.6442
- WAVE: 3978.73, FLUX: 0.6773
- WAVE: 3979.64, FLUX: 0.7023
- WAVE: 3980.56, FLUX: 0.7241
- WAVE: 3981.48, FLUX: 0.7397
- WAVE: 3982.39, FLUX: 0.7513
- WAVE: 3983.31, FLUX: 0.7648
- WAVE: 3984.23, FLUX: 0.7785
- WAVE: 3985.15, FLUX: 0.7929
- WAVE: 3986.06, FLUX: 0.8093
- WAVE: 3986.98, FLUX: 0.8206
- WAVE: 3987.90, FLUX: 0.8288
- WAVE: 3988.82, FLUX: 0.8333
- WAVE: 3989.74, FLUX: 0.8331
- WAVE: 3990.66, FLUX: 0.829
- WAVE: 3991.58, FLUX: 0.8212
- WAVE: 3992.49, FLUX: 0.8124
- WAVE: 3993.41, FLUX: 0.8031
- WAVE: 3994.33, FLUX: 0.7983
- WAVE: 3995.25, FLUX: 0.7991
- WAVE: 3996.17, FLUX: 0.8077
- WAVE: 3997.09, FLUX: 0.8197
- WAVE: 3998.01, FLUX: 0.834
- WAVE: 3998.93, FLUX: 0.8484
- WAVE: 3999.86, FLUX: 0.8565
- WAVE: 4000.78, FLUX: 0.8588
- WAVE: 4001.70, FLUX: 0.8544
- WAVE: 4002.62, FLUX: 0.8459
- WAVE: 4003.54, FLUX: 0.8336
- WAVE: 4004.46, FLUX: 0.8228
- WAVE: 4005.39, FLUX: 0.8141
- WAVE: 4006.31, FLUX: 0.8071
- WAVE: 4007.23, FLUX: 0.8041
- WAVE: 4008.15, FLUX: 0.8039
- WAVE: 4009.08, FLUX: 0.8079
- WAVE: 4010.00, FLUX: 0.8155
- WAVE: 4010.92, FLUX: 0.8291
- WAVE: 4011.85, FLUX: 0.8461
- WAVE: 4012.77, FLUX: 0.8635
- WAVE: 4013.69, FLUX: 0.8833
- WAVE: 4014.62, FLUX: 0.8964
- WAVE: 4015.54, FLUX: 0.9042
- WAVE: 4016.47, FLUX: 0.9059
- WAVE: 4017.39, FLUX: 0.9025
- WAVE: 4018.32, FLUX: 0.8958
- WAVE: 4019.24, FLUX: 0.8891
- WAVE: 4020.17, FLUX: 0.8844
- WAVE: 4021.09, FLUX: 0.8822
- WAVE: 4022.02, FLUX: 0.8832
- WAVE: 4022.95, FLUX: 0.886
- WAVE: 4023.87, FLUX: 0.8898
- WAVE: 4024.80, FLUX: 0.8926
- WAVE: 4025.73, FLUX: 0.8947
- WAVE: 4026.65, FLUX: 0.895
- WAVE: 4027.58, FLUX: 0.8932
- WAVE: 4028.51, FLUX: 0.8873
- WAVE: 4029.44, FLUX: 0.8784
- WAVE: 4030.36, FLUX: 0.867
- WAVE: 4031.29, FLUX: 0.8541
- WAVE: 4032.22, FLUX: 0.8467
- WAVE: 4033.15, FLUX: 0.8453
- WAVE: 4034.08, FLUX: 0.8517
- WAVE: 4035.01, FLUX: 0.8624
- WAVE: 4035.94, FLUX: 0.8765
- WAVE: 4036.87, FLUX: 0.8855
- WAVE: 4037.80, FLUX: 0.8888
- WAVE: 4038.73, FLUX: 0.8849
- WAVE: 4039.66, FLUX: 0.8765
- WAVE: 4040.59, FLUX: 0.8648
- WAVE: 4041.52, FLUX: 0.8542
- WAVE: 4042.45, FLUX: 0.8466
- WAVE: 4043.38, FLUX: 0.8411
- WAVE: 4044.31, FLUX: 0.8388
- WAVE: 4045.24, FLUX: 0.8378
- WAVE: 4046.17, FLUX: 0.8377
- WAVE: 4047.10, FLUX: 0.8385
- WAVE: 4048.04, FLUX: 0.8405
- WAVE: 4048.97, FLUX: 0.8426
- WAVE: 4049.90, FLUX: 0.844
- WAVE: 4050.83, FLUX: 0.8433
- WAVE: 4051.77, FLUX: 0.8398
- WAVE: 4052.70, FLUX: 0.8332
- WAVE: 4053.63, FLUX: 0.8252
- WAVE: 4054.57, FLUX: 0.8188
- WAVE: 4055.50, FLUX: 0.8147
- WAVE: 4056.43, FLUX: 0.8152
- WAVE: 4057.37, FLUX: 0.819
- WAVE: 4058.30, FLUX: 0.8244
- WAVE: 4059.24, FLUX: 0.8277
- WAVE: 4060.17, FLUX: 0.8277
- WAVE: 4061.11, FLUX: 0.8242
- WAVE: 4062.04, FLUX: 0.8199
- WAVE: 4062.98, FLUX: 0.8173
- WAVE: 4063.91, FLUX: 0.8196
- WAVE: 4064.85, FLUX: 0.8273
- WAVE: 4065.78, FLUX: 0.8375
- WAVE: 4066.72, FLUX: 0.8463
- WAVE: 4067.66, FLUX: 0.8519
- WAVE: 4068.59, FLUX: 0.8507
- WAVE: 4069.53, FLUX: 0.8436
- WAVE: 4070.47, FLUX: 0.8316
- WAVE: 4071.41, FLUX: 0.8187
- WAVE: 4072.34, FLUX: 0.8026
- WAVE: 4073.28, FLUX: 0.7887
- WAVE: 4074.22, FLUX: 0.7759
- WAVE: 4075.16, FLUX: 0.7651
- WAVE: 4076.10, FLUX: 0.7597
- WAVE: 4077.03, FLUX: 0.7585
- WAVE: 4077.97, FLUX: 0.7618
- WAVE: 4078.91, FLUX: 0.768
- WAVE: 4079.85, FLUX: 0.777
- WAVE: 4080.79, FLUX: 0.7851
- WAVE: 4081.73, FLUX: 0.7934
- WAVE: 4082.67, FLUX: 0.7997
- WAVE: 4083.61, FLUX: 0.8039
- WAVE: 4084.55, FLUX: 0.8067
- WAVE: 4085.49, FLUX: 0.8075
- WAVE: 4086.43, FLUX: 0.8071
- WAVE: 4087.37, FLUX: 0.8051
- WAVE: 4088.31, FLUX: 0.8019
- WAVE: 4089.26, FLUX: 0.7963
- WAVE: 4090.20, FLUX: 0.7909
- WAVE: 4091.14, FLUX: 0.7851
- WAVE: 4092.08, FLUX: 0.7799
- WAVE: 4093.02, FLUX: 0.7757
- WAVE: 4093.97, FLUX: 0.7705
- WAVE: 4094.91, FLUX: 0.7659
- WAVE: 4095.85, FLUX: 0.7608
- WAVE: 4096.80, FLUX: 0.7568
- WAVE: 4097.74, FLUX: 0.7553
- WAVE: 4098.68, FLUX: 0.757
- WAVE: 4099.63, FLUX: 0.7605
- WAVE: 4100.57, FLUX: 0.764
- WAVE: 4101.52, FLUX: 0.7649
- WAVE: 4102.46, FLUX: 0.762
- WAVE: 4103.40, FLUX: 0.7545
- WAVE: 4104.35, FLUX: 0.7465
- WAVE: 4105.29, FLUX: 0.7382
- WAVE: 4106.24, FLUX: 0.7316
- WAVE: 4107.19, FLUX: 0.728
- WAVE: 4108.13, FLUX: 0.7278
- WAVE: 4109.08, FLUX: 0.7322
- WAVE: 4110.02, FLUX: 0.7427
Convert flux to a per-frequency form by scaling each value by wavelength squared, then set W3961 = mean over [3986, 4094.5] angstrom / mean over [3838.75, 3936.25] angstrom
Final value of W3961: 1.31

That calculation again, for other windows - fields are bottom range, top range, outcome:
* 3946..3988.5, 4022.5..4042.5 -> 1.37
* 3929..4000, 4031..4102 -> 1.27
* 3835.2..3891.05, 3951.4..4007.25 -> 1.12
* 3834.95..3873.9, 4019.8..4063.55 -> 1.36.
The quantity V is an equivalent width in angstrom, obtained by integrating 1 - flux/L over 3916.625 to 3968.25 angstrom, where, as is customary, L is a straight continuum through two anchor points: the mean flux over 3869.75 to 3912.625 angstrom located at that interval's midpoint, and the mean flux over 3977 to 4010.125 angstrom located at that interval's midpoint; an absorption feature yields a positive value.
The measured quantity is 5.4 angstrom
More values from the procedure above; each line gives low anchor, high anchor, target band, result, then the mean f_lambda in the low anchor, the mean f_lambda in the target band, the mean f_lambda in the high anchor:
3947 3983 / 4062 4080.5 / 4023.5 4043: -3.34 angstrom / 0.637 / 0.873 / 0.806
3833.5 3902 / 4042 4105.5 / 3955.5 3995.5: 3.76 angstrom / 0.667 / 0.67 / 0.803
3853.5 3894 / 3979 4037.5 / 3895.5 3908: 0.26 angstrom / 0.696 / 0.711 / 0.84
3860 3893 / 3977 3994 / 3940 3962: 1.16 angstrom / 0.692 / 0.708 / 0.773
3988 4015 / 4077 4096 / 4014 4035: -1.64 angstrom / 0.83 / 0.882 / 0.787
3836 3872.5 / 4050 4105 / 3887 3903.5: 1.18 angstrom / 0.693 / 0.662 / 0.798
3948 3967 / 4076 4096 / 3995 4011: -2.68 angstrom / 0.665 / 0.826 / 0.786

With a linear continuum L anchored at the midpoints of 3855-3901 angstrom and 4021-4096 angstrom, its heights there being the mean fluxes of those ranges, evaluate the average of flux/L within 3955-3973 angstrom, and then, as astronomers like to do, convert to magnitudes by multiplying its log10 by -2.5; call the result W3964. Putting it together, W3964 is 0.281 mag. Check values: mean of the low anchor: 0.695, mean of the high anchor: 0.829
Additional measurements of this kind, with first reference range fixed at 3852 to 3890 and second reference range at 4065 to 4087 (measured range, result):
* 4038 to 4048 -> -0.09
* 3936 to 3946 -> 0.12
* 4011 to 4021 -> -0.14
